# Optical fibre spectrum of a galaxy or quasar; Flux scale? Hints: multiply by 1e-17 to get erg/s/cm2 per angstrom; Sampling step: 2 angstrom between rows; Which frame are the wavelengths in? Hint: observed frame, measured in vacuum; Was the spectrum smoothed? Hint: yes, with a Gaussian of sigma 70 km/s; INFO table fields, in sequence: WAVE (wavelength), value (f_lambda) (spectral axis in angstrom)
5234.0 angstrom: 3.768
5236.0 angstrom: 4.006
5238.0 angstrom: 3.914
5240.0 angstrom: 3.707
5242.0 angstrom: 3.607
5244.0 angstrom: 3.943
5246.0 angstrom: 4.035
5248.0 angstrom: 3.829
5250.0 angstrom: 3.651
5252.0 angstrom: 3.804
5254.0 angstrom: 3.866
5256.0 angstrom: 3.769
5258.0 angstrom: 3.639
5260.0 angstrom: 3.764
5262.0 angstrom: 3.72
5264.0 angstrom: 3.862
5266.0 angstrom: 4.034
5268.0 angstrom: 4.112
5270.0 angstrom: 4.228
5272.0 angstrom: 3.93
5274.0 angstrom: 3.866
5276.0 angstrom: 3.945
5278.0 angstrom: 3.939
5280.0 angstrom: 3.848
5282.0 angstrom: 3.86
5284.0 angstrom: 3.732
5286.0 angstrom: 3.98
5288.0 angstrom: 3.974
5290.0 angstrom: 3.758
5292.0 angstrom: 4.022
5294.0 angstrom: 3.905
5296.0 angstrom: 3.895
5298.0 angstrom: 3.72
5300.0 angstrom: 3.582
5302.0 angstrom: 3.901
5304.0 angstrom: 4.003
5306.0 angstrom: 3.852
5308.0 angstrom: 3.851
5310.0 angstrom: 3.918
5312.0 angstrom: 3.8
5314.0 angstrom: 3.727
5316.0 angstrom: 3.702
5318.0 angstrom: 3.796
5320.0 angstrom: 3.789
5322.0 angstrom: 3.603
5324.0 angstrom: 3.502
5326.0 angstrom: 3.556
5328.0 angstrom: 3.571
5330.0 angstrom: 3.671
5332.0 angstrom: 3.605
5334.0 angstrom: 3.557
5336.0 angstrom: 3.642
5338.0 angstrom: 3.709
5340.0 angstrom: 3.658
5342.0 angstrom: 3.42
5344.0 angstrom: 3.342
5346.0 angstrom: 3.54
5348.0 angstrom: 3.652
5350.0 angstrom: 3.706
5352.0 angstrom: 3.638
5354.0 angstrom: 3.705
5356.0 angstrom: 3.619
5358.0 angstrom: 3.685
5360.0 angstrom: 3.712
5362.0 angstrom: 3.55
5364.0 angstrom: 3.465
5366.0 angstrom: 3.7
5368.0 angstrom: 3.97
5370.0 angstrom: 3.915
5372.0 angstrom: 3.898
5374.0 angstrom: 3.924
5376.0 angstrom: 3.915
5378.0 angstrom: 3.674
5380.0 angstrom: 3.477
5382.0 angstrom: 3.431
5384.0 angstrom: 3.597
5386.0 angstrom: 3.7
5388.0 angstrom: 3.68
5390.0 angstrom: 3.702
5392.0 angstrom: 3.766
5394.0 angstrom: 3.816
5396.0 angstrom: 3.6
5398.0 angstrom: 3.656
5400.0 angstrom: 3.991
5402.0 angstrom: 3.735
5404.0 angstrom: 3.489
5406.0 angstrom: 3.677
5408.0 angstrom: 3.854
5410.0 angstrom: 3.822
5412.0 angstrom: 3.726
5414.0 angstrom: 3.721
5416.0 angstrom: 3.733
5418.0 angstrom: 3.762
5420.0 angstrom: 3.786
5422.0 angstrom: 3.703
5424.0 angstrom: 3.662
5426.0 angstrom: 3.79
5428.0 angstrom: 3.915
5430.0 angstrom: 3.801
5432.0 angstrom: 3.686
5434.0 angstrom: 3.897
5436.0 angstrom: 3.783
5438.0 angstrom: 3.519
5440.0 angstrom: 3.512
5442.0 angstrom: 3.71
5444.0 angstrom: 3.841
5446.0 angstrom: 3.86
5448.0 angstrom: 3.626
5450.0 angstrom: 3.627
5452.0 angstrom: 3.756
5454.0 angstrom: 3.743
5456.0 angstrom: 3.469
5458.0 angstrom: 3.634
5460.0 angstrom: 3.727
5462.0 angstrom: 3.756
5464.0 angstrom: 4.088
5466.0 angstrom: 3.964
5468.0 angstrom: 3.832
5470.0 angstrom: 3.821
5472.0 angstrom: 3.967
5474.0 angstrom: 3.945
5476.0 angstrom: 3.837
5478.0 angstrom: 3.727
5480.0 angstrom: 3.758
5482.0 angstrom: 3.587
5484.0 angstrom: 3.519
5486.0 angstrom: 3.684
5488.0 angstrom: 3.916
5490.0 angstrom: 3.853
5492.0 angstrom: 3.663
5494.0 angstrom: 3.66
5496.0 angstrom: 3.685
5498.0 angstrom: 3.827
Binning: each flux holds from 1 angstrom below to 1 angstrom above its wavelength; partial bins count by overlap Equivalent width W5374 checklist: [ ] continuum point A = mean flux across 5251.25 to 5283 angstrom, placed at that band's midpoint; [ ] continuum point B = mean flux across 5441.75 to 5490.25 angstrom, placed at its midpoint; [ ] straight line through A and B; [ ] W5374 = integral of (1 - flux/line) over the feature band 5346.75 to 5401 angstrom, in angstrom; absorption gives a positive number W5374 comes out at 1.6 angstrom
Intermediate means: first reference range 3.89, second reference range 3.77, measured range 3.71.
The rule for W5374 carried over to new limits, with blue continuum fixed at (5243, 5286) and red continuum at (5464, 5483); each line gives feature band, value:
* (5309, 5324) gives 0.48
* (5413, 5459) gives 1.53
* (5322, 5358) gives 2.49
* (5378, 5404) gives 1.24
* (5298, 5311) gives 0.10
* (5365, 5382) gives 0.31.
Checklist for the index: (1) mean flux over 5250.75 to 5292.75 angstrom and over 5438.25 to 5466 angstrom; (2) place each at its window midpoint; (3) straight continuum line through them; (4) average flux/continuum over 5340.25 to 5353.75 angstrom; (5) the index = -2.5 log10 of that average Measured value 0.07 mag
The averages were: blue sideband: 3.89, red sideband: 3.72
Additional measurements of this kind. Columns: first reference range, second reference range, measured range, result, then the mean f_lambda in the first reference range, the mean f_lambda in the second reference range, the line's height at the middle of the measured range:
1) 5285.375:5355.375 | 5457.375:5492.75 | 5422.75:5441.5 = 0.01 mag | 3.72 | 3.8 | 3.77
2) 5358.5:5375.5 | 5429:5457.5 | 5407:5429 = -0.01 mag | 3.77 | 3.7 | 3.72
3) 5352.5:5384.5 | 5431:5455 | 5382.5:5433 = -0.01 mag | 3.7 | 3.71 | 3.71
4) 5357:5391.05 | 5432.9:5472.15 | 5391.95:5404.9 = 0.00 mag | 3.71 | 3.75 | 3.72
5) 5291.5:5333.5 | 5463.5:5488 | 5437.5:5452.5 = 0.03 mag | 3.75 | 3.81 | 3.8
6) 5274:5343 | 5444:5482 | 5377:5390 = 0.05 mag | 3.77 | 3.78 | 3.77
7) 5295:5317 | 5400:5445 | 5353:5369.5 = 0.03 mag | 3.81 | 3.74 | 3.78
